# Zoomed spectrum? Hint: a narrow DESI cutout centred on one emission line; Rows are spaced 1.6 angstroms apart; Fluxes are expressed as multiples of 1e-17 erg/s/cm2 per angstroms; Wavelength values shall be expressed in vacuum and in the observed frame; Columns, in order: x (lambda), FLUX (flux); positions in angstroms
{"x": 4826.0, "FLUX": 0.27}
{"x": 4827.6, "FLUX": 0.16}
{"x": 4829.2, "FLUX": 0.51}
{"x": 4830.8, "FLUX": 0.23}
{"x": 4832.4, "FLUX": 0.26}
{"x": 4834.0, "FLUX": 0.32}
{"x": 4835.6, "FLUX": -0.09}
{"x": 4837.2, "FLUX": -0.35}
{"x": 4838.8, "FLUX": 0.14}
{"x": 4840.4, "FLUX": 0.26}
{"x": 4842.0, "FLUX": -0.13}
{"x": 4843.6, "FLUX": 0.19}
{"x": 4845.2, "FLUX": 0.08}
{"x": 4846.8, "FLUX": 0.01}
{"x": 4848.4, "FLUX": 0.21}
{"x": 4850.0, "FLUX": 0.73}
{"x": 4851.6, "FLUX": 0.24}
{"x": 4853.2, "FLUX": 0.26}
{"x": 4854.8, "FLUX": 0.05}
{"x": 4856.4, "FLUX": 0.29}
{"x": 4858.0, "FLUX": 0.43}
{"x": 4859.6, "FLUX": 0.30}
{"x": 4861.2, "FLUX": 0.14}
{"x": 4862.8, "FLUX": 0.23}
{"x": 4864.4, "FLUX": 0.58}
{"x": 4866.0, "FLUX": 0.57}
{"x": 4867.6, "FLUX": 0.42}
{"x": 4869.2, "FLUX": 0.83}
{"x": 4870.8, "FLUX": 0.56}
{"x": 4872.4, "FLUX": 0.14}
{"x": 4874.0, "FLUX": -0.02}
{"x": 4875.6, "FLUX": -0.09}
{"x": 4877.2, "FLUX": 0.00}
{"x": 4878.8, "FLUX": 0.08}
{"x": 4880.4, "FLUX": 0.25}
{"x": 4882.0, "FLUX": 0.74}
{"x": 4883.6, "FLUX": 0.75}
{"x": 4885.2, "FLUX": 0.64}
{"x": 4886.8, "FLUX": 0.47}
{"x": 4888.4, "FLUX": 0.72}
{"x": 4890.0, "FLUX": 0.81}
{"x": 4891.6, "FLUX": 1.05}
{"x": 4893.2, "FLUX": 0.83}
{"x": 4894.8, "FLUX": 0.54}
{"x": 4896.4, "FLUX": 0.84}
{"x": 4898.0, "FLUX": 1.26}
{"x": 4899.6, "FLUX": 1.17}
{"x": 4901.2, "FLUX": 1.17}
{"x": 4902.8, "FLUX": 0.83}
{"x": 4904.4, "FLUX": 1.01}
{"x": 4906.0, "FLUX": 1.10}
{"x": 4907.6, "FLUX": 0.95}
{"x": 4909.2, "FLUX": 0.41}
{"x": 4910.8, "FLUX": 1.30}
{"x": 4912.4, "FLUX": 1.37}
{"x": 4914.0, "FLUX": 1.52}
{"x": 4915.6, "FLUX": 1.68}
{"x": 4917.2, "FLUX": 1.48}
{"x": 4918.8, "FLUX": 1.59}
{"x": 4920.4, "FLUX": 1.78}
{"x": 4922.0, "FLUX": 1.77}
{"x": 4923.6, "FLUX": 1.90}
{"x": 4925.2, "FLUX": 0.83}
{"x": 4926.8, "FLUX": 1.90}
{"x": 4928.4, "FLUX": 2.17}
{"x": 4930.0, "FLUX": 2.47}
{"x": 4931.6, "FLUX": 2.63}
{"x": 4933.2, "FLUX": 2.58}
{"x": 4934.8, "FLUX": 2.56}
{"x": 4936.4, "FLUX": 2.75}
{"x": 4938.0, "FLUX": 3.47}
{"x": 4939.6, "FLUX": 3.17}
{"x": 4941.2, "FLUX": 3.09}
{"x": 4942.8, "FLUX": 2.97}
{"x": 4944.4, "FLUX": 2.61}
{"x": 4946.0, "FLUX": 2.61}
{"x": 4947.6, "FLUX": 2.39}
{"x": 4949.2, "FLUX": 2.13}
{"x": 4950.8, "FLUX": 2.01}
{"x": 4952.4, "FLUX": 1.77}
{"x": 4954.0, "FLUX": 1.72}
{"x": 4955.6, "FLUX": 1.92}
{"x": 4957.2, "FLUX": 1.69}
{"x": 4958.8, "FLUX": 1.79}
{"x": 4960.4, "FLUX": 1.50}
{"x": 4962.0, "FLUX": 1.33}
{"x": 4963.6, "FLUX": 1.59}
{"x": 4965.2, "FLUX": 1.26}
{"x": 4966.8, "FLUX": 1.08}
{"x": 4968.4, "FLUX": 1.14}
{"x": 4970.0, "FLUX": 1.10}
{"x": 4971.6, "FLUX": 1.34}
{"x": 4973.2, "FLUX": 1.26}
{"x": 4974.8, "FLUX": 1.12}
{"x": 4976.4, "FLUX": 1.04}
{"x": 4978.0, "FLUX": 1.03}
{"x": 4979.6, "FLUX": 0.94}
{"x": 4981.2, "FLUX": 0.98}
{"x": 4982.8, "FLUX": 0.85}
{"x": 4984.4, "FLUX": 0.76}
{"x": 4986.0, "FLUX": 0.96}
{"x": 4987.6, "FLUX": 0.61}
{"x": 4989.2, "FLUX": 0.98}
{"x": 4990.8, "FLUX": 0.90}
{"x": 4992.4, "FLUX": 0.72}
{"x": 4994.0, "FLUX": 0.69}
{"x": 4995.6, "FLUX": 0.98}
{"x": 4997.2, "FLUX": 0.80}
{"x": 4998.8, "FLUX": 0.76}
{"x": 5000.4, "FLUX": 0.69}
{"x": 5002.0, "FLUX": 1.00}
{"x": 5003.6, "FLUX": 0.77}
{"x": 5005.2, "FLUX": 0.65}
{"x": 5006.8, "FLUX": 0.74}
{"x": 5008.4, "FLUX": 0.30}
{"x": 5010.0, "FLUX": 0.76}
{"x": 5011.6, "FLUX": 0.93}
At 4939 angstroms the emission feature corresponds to Lyman alpha 1216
